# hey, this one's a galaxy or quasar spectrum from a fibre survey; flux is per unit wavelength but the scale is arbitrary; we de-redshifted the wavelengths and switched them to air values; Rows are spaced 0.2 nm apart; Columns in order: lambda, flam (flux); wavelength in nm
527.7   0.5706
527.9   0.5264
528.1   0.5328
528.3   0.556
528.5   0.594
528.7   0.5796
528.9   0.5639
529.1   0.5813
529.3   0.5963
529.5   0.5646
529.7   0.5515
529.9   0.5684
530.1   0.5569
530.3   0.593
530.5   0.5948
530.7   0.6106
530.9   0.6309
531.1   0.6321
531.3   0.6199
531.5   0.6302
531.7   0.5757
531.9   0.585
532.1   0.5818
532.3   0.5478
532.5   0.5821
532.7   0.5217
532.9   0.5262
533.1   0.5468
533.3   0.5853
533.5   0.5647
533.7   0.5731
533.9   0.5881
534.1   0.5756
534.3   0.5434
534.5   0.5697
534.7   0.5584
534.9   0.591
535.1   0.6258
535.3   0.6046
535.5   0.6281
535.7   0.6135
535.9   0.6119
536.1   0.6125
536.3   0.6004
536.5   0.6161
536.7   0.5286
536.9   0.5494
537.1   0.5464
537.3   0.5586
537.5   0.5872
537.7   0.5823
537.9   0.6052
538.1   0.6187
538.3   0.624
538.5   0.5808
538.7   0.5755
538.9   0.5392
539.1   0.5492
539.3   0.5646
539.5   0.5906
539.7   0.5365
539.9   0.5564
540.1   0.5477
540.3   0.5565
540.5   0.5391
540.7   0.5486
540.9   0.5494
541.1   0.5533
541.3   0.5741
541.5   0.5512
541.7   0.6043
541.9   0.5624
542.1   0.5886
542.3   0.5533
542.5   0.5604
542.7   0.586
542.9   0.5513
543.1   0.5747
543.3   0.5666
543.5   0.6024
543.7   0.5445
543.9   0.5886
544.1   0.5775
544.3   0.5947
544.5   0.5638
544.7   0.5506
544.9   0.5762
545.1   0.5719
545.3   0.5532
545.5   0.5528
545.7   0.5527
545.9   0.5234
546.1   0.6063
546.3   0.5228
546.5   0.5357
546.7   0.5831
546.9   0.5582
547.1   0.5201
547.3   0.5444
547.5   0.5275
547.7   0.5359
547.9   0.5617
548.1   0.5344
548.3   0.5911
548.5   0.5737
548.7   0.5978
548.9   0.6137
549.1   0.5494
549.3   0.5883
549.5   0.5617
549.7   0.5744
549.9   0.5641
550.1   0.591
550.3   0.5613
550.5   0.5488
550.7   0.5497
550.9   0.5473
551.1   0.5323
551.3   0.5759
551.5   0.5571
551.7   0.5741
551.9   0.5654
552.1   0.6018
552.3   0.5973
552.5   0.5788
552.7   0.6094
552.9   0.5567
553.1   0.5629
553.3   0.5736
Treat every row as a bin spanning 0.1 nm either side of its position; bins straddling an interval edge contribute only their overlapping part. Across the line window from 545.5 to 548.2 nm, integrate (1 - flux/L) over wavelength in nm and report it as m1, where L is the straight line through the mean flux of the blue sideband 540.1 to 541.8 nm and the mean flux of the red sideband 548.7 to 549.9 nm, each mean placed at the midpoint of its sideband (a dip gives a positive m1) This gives 0.121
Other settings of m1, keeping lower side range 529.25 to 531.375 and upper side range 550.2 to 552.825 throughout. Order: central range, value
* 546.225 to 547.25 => 0.053 nm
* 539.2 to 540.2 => 0.039 nm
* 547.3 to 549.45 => 0.024 nm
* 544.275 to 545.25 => 0.013 nm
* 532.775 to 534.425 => 0.074 nm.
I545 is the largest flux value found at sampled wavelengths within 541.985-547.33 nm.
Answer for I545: 0.6063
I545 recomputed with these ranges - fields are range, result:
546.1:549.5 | 0.6137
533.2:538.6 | 0.6281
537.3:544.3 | 0.624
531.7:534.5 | 0.5881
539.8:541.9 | 0.6043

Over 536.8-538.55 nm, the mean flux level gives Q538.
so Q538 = 0.584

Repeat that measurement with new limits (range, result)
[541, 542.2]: 0.572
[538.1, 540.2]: 0.569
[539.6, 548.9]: 0.562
